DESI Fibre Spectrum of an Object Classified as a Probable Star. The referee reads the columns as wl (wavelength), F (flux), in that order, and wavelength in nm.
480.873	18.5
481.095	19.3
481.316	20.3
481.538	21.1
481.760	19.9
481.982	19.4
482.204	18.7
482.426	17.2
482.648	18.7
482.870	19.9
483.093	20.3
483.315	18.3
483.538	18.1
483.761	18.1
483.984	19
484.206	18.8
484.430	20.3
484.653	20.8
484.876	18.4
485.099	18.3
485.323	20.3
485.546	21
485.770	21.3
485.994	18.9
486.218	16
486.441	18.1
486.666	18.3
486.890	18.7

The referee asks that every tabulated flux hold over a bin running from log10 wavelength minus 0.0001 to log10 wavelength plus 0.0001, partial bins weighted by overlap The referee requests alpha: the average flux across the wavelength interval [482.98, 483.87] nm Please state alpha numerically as 18.7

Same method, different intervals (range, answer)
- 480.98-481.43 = 19.8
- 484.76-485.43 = 19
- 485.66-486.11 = 20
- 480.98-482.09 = 20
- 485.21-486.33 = 19.5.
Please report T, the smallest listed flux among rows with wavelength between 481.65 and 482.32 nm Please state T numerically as 18.7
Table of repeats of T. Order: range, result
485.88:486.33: 16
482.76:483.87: 18.1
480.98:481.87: 19.3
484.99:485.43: 18.3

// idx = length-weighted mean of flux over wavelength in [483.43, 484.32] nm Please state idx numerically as 18.5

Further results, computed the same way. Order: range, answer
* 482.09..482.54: 18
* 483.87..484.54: 19.4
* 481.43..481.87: 20.5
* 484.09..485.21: 19.3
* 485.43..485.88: 21.2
